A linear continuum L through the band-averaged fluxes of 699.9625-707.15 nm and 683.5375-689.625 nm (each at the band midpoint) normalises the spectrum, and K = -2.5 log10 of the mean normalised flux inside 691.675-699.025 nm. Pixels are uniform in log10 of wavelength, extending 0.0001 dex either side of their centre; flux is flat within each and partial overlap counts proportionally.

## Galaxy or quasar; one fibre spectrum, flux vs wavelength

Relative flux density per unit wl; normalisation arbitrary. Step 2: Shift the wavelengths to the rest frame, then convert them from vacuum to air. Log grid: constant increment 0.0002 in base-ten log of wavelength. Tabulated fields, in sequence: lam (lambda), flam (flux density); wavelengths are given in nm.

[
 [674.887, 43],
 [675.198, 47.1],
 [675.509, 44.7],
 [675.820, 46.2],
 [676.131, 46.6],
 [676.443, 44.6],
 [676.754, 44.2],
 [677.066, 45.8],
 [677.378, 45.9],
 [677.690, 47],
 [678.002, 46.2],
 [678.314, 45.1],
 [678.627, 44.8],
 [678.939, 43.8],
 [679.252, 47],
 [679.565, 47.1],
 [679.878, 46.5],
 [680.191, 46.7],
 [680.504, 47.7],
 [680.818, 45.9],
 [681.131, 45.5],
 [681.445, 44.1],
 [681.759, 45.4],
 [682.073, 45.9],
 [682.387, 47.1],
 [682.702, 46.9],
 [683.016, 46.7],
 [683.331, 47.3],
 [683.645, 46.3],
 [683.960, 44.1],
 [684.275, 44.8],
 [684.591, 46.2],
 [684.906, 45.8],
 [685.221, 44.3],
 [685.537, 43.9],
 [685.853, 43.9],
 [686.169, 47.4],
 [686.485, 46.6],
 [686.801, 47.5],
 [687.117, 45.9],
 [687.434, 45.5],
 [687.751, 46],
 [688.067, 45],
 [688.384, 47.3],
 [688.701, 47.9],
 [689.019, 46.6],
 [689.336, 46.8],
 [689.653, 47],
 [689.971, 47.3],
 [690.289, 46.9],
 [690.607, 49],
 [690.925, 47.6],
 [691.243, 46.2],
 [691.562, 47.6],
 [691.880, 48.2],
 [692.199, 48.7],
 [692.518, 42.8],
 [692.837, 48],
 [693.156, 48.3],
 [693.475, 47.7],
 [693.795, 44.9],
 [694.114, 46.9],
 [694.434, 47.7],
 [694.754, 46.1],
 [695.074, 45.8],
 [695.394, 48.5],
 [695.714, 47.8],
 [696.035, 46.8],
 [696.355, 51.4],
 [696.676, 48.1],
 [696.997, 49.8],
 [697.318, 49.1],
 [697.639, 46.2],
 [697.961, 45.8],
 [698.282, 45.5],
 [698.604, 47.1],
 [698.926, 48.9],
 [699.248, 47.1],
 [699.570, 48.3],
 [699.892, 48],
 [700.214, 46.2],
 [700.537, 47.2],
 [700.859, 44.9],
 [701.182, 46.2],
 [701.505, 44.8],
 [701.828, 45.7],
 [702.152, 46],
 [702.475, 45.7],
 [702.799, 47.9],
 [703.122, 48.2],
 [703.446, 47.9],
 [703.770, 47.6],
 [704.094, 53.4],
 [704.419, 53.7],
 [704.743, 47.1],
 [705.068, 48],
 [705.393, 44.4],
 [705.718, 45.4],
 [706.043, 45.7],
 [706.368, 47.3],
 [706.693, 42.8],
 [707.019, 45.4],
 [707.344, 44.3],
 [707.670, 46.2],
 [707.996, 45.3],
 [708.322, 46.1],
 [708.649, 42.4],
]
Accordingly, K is -0.02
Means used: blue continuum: 45.9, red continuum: 46.9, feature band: 47.4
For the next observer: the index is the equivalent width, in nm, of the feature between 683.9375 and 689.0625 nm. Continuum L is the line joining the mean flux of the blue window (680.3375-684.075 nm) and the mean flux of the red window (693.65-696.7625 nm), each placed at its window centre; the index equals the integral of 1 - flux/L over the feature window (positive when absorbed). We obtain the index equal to 0.08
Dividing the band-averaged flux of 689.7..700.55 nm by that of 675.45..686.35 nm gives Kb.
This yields 1.0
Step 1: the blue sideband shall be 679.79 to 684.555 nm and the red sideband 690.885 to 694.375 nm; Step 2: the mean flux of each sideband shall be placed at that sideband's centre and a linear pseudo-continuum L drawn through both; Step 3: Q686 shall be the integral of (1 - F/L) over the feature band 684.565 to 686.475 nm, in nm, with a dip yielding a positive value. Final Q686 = 0.04 nm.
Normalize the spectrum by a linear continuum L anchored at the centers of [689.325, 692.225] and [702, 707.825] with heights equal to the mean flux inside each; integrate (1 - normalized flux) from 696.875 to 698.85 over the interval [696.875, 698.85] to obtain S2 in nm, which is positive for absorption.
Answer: 0.00 nm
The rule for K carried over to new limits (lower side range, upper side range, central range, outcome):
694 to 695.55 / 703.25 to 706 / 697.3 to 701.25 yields 0.016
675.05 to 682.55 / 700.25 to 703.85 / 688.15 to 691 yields -0.026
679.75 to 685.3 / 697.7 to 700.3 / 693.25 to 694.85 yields 0.000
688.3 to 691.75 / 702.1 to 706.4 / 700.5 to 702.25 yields 0.047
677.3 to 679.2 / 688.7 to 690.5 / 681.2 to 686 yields 0.018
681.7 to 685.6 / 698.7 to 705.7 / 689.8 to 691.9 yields -0.024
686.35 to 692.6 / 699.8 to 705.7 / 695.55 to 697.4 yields -0.039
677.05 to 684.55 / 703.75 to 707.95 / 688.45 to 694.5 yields -0.018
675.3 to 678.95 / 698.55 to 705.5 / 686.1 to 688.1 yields 0.000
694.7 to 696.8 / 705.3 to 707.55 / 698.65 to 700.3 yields -0.019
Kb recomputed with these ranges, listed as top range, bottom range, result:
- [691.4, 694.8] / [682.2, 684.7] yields 1.02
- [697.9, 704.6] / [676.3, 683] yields 1.03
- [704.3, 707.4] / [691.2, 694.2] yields 0.99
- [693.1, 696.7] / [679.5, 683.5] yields 1.02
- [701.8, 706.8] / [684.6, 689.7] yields 1.03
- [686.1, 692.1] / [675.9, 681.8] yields 1.03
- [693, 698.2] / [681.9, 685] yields 1.03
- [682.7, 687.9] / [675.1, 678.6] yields 1.00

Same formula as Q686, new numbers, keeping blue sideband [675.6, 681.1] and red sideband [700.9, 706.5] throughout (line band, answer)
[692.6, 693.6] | -0.02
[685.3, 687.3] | 0.02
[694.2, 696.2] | -0.01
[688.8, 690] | -0.01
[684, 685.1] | 0.02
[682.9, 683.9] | -0.01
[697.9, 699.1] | 0.00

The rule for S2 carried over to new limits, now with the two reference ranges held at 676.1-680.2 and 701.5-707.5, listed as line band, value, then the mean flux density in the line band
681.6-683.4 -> -0.02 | 46.5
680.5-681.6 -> 0.01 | 45.5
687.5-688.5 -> 0.00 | 46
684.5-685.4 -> 0.01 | 45.4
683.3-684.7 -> 0.01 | 45.6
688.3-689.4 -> -0.02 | 47.2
